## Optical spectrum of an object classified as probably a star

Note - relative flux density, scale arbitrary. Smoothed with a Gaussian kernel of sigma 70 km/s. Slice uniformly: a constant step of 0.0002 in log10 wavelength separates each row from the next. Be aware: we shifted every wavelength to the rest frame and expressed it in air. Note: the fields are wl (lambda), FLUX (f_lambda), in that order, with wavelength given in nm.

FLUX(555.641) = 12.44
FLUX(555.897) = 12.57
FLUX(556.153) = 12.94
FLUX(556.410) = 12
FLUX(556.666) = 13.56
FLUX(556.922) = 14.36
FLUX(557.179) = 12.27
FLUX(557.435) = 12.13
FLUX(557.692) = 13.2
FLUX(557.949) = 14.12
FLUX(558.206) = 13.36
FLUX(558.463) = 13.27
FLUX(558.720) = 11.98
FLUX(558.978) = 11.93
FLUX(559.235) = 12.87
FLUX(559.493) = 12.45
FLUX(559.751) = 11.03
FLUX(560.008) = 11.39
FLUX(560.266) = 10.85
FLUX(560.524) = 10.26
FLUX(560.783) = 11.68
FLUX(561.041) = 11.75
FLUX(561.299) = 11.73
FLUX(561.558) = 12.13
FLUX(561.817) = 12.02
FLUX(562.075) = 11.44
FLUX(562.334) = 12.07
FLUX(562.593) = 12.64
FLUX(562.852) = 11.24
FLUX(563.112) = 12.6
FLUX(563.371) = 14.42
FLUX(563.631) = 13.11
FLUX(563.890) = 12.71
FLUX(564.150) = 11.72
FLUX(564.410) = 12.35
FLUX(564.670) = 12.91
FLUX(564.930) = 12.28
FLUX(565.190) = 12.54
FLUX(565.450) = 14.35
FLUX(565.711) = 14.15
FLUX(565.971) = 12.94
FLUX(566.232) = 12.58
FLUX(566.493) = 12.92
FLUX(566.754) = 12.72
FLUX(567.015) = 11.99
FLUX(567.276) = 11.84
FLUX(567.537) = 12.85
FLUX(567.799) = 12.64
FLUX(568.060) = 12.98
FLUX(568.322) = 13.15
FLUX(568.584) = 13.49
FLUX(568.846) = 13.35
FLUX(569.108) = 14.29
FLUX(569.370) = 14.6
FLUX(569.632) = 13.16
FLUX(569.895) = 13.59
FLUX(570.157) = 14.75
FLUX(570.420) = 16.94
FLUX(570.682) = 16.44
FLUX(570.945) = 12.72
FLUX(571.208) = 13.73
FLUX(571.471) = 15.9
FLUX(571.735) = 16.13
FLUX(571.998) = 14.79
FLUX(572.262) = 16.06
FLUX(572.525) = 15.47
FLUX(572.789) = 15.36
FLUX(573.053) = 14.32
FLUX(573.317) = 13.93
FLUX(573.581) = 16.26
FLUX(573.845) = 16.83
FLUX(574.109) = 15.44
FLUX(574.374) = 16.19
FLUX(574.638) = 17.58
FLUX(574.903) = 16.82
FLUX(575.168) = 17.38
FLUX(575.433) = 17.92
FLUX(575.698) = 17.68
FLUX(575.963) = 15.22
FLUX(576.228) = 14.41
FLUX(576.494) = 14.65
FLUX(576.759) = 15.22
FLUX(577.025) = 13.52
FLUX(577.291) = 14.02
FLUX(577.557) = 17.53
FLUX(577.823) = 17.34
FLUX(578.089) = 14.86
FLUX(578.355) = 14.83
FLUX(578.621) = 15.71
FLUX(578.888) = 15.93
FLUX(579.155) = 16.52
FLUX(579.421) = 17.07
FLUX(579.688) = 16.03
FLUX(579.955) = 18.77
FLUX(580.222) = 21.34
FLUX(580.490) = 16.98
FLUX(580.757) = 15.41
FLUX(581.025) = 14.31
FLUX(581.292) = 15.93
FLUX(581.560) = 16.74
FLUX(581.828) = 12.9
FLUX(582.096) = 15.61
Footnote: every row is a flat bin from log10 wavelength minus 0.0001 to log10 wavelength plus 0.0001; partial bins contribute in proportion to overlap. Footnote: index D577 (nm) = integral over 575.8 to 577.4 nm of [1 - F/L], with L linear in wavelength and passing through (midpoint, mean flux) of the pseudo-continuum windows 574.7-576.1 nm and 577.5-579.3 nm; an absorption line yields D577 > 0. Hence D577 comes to 0.199 nm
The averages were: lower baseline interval 17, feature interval 14.6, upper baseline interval 16.1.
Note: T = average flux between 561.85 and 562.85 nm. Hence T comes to 12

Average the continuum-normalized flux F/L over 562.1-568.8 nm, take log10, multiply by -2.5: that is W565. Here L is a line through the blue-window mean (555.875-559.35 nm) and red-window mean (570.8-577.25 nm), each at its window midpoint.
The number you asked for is 0.11 mag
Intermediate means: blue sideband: 12.9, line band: 12.8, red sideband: 15.5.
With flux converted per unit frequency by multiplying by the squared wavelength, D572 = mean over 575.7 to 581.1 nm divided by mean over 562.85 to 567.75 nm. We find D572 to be 1.3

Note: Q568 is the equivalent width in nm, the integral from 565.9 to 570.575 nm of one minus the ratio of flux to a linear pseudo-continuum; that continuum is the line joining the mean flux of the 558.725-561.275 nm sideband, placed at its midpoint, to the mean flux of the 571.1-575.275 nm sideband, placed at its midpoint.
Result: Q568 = 0.27 nm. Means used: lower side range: 11.6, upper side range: 15.8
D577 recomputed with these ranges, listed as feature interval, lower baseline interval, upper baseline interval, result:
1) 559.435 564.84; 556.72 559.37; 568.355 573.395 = 0.60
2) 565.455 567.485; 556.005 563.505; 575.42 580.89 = 0.13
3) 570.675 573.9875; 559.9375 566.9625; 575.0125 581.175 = -0.11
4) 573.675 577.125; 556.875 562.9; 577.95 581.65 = -0.13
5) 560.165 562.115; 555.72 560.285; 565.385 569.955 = 0.20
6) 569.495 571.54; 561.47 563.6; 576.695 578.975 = -0.10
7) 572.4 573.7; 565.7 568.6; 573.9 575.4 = 0.07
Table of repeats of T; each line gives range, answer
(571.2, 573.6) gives 15.2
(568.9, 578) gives 15.5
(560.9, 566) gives 12.5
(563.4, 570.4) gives 13.2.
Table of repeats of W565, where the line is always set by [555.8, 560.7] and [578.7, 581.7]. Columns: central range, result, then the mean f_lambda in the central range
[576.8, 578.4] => 0.062 mag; 15.4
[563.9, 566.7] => 0.079 mag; 12.9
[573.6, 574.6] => -0.050 mag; 16.3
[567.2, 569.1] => 0.110 mag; 13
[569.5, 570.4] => 0.041 mag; 14.2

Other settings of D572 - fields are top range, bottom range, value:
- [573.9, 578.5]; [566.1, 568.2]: 1.31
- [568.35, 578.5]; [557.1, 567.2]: 1.28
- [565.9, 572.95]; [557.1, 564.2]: 1.18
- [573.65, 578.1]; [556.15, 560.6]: 1.37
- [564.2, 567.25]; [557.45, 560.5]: 1.07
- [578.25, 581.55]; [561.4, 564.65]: 1.42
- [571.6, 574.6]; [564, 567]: 1.25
